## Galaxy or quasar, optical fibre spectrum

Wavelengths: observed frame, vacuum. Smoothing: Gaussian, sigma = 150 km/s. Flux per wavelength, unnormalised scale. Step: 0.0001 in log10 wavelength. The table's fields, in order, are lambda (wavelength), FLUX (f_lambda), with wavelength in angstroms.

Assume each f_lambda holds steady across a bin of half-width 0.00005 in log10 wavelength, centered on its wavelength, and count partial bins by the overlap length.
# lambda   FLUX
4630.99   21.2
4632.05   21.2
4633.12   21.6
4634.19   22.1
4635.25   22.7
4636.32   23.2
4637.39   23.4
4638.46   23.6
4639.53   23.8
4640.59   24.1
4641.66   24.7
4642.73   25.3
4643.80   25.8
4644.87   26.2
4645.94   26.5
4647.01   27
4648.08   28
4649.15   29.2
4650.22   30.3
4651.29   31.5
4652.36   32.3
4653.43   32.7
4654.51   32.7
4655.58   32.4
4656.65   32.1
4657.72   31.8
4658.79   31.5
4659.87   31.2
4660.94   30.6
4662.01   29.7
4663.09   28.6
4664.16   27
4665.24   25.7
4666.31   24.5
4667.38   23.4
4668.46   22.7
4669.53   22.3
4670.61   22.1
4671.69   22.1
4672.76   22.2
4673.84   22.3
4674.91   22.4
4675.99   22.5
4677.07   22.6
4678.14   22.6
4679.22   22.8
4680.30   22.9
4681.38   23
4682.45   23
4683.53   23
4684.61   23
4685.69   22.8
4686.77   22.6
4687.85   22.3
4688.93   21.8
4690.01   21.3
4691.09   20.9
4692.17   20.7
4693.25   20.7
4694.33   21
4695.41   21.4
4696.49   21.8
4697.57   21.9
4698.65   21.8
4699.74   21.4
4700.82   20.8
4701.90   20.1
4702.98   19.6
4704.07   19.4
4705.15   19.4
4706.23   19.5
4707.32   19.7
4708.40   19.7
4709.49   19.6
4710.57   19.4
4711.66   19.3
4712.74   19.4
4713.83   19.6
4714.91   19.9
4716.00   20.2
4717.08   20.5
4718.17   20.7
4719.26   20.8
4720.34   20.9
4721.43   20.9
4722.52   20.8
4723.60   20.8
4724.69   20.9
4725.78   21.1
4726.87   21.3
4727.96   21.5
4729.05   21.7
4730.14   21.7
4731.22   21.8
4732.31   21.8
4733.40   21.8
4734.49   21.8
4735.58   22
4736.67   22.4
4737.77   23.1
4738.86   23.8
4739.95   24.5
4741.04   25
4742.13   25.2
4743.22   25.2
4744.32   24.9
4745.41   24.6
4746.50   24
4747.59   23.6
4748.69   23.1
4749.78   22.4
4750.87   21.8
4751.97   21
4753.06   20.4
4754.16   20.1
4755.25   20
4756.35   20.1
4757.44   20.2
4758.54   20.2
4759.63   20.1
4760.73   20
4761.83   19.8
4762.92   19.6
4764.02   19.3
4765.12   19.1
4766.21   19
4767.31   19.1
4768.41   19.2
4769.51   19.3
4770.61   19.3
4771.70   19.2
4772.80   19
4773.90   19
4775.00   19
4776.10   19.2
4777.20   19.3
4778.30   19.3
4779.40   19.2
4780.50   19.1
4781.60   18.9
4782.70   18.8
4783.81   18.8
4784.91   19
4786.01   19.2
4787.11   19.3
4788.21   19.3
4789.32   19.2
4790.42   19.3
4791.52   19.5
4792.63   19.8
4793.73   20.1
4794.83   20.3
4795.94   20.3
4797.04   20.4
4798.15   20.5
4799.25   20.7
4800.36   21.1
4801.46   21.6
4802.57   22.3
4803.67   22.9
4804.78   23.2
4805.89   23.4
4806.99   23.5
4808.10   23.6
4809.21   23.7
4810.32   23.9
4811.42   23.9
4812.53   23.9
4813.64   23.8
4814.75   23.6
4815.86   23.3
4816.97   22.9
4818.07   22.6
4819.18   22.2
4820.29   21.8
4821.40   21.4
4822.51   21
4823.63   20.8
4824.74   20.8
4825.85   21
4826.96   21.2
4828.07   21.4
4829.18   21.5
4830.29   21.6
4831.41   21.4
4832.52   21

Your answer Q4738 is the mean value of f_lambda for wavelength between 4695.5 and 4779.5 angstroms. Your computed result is 20.9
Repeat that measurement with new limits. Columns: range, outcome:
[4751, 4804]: 19.8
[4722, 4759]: 22.2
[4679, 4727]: 21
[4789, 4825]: 21.9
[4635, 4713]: 24.1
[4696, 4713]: 20.2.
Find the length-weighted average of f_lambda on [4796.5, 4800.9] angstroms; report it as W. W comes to 20.7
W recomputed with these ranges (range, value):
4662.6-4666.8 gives 26.5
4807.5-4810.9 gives 23.7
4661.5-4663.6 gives 29.1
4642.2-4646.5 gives 25.9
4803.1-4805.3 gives 23.1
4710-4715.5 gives 19.5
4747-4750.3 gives 23.1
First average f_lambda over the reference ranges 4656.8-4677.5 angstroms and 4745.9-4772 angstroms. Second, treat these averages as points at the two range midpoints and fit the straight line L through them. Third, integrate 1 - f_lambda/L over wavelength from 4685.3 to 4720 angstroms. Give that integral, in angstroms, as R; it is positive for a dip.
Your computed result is 4.5 angstroms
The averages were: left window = 25.7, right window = 20.4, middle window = 20.6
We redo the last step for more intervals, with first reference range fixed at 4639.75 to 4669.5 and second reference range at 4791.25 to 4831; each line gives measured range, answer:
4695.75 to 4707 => 2.5 angstroms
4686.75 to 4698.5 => 2.3 angstroms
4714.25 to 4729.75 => 2.8 angstroms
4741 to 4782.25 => 5.7 angstroms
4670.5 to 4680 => 1.7 angstroms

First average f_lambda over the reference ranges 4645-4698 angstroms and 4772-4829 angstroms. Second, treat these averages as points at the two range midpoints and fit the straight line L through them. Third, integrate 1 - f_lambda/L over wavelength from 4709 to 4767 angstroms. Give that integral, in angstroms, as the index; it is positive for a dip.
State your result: 4.3 angstroms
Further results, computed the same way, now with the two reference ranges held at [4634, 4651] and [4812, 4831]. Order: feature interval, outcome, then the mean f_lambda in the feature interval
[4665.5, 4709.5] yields 5.2 angstroms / 21.7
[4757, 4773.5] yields 2.6 angstroms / 19.5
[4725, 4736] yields 1.0 angstroms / 21.6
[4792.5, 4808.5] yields 0.6 angstroms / 21.6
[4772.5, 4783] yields 1.7 angstroms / 19.1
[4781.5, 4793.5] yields 1.8 angstroms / 19.2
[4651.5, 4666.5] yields -3.1 angstroms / 30.4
